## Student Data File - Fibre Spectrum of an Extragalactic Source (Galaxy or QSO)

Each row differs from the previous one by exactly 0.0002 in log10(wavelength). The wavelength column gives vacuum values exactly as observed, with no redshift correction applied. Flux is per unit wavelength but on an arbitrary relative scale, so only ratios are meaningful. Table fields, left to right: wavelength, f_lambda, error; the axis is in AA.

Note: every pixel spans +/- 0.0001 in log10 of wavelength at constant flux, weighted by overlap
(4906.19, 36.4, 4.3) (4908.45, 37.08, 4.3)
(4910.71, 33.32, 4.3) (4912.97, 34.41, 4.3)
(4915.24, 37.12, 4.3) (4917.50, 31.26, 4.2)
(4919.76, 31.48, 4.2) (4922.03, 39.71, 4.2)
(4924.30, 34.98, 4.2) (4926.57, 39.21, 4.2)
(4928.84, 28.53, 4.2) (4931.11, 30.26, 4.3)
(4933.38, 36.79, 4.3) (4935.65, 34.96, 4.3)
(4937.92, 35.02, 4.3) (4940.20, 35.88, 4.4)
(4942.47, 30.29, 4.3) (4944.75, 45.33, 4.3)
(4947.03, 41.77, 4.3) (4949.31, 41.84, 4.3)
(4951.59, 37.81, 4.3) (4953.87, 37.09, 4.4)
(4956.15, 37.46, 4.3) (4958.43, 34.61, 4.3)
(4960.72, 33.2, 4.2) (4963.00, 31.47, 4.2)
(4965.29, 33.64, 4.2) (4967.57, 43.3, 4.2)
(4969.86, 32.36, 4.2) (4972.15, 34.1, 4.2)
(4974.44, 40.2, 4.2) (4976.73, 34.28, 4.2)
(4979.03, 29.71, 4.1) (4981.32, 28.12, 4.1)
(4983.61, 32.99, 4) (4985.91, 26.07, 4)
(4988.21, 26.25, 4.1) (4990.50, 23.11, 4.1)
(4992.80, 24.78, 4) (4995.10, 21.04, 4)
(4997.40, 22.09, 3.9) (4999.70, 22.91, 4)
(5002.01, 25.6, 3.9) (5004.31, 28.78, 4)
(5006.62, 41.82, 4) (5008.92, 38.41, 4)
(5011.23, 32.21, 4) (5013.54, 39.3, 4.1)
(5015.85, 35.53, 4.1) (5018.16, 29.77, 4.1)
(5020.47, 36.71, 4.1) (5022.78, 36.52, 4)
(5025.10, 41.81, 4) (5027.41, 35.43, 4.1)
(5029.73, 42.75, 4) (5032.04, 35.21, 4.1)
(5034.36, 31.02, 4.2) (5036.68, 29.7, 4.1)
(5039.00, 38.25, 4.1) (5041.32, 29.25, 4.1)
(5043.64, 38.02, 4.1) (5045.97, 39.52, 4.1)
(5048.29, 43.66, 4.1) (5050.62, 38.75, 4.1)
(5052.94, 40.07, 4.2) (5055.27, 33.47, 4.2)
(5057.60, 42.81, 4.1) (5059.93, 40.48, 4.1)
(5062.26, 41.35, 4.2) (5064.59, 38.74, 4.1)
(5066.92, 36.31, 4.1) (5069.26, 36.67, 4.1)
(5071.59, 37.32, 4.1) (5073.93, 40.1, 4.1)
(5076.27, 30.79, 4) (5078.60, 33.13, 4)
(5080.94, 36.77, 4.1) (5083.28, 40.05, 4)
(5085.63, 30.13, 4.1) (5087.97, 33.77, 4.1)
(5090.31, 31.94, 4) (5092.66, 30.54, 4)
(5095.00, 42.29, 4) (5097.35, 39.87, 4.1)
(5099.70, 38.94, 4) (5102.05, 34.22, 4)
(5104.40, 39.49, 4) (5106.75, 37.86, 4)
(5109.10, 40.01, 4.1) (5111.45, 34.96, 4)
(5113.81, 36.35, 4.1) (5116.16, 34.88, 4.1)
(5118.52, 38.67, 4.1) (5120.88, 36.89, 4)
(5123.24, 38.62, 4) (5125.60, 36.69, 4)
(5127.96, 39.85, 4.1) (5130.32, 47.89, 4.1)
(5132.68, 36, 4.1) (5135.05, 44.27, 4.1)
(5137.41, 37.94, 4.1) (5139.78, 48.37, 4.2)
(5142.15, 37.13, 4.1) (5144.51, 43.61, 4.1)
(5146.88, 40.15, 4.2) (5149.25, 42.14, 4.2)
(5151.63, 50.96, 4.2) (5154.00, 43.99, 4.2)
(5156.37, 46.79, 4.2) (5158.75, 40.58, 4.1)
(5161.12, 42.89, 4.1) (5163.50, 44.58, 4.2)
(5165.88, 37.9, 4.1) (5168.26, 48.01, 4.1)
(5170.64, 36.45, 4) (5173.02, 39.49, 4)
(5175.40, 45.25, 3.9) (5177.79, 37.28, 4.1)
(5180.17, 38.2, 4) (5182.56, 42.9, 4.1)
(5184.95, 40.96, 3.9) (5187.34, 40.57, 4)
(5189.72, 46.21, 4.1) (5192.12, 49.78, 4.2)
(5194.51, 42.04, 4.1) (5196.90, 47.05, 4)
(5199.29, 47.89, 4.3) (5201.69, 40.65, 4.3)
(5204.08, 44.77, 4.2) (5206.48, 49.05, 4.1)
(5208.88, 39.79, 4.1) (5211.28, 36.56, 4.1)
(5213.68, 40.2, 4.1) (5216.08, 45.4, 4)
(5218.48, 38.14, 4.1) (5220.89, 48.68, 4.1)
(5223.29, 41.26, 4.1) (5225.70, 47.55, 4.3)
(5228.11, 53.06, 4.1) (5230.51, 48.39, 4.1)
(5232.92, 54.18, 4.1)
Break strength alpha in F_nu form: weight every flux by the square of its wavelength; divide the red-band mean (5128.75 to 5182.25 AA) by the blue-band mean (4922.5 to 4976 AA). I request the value 1.27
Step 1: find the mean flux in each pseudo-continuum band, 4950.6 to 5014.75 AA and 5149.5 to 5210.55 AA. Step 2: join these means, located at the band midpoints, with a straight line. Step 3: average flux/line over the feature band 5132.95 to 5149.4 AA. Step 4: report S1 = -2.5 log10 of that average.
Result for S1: -0.01 mag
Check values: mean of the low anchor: 31.9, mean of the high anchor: 43.3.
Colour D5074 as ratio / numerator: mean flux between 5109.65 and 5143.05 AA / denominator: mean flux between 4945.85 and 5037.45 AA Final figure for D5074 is 1.18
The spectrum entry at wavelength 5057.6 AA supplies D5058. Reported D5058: 42.81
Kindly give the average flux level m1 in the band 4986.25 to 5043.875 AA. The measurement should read 32.1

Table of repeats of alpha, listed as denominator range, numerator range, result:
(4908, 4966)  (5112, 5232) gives 1.31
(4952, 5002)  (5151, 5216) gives 1.51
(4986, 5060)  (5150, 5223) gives 1.36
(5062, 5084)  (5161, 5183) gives 1.16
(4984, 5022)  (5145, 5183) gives 1.51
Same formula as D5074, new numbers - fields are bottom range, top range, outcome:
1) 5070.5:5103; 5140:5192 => 1.19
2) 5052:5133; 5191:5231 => 1.19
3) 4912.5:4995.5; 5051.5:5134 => 1.10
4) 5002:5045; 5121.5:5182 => 1.18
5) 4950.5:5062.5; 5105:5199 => 1.22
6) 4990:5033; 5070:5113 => 1.12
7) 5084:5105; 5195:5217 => 1.22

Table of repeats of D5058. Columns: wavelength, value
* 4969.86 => 32.36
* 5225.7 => 47.55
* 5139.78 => 48.37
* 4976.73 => 34.28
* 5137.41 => 37.94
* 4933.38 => 36.79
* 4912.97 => 34.41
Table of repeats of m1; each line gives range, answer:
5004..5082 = 36.9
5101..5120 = 37.1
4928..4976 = 36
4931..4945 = 35.3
